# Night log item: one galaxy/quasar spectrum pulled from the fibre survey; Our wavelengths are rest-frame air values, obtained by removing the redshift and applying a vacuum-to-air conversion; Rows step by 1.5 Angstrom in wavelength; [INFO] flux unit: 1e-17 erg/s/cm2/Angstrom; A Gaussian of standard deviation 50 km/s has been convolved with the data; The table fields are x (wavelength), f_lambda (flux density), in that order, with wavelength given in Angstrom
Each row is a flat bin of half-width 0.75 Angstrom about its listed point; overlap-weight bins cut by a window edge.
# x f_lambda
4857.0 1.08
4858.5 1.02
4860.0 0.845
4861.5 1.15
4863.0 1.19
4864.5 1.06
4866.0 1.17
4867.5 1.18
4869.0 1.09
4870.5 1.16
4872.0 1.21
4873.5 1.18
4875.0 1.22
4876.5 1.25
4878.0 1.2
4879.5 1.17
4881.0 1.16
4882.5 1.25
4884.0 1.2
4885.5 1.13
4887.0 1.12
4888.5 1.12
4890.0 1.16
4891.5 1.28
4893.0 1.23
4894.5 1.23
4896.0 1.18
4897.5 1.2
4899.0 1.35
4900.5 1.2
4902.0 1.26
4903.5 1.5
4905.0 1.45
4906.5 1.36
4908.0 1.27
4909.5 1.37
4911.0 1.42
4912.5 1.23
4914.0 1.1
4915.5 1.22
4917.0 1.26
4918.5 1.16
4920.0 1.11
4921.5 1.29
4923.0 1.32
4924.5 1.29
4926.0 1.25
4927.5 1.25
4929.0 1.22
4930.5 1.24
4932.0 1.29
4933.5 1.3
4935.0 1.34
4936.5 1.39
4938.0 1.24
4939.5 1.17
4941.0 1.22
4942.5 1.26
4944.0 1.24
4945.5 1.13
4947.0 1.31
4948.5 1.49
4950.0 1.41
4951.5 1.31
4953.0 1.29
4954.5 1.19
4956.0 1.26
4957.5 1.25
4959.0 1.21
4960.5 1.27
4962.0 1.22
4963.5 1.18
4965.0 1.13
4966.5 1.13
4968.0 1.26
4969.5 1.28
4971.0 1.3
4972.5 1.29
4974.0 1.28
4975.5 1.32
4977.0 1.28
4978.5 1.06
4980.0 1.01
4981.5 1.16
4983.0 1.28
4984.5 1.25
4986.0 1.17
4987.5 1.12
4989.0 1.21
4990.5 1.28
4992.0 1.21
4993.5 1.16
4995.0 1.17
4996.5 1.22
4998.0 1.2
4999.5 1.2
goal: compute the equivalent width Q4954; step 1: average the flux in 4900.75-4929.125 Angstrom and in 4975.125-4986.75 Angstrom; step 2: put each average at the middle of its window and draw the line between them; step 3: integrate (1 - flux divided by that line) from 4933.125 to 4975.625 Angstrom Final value -1.3 Angstrom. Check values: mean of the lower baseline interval 1.28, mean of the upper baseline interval 1.19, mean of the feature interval 1.26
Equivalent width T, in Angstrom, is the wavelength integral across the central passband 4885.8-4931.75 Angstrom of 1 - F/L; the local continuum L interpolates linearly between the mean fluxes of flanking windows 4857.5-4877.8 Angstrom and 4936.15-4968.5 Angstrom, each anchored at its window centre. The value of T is -2.44 Angstrom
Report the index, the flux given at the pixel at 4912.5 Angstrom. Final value 1.23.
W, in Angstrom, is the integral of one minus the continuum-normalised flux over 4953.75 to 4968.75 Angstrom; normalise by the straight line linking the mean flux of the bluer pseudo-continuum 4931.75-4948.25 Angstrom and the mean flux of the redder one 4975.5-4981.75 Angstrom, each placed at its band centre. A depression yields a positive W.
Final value -0.1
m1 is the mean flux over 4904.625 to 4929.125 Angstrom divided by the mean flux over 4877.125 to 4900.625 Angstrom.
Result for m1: 1.06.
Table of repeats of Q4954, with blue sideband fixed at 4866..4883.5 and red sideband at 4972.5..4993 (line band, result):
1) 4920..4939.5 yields -1.26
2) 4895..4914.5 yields -1.77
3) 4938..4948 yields -0.26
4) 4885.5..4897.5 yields 0.05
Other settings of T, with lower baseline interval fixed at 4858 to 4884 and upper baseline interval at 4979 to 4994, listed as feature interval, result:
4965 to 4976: -0.7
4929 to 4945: -1.3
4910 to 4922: -0.6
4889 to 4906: -1.7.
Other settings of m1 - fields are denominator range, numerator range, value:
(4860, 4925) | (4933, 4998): 1.01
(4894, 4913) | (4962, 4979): 0.94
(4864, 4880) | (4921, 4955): 1.09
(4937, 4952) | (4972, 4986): 0.95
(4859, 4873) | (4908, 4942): 1.13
